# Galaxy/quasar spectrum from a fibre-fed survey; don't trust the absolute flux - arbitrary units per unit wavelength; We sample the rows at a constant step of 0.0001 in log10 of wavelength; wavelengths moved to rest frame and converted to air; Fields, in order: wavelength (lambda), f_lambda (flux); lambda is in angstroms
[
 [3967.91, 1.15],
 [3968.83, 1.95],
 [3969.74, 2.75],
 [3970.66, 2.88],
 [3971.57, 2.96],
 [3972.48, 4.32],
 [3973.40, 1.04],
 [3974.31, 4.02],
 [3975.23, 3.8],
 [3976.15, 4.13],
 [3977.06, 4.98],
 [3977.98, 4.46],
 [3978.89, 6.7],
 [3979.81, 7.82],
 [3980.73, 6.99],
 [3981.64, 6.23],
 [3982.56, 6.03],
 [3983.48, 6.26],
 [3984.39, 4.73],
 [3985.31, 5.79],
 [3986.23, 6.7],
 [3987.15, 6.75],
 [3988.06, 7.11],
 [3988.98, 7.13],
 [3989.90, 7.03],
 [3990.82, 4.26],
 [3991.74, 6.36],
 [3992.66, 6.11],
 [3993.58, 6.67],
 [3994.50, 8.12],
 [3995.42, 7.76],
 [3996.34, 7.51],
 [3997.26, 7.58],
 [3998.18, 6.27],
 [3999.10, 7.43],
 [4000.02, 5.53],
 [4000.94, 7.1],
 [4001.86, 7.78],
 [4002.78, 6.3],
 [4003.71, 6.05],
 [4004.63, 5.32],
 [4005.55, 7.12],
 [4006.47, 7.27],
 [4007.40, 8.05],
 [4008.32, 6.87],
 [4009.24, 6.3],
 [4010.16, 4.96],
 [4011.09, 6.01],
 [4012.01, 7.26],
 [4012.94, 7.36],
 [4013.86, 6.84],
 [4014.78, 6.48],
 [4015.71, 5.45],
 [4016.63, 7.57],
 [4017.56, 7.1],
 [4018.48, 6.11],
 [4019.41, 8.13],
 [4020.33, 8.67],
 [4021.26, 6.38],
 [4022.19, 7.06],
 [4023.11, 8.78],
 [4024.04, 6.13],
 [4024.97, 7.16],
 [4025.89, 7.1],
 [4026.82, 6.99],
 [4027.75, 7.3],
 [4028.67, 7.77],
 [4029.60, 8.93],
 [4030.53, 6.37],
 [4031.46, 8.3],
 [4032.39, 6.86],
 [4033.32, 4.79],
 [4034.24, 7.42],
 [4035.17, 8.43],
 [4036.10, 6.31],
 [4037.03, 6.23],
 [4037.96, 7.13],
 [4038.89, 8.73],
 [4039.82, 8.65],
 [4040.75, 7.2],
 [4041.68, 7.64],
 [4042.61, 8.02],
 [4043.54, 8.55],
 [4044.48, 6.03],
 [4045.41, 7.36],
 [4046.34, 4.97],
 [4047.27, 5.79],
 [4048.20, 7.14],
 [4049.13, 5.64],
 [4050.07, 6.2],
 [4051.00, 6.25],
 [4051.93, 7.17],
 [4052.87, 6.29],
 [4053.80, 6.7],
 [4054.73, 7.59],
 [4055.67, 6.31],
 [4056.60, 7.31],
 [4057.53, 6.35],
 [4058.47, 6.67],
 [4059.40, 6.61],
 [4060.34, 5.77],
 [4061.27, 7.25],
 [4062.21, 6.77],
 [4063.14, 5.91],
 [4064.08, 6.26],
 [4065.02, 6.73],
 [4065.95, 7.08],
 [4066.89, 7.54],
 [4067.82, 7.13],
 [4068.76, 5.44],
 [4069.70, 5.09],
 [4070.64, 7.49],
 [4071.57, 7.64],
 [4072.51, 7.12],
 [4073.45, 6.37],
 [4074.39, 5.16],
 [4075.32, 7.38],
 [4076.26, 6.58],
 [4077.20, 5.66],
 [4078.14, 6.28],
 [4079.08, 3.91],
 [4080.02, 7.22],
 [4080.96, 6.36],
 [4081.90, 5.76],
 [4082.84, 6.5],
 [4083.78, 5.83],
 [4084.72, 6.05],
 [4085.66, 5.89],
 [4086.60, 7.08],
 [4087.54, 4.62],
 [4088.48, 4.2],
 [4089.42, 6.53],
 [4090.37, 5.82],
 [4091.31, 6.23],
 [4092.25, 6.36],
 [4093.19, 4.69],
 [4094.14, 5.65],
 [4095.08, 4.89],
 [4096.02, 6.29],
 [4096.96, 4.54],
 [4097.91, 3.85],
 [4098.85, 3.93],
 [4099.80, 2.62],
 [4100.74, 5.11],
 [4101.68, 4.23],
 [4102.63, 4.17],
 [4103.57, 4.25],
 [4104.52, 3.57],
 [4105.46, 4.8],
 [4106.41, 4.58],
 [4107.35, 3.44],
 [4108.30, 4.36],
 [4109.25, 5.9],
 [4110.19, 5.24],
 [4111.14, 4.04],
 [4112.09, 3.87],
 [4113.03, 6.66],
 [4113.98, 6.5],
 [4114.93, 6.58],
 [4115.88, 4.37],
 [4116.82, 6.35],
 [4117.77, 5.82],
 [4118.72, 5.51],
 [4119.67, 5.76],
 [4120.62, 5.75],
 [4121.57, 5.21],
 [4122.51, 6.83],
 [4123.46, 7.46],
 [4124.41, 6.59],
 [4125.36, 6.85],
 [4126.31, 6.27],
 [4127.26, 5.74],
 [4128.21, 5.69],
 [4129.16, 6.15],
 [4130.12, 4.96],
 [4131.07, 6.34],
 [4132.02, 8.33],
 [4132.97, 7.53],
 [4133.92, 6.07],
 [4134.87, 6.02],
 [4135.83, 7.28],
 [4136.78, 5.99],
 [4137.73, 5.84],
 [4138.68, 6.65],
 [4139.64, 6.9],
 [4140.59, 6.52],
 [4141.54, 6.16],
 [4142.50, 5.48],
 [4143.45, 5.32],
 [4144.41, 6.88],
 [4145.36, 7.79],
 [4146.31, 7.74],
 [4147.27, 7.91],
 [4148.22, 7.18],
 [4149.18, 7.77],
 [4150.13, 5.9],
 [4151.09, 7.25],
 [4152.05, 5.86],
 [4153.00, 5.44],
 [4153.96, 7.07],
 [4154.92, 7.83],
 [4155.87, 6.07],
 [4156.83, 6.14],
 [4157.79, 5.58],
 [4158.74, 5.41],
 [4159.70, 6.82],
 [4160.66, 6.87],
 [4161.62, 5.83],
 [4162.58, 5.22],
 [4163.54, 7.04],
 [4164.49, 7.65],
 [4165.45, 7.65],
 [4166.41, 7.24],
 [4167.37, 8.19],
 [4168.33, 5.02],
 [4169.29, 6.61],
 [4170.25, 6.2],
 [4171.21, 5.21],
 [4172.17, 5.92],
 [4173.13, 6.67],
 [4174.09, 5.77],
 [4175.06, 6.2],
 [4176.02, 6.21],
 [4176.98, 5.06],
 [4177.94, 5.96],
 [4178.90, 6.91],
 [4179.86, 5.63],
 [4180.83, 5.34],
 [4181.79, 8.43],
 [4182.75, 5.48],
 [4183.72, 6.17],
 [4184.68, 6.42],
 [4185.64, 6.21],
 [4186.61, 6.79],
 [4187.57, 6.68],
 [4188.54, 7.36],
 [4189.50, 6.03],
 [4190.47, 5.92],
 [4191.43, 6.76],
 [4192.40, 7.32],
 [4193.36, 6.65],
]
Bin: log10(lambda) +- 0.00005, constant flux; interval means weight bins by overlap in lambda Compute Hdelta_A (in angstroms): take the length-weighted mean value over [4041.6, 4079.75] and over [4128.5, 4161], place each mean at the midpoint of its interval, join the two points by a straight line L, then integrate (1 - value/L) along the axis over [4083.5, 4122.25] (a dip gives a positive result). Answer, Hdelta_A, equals 8.27 angstroms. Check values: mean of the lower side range 6.56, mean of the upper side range 6.55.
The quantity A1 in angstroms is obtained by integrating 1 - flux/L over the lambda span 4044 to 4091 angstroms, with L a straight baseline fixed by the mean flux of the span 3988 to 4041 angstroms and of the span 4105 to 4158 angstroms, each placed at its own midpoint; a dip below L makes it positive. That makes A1 1.9 angstroms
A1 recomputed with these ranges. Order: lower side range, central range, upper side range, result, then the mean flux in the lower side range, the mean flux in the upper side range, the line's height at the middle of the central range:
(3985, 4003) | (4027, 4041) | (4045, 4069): -1.5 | 6.78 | 6.56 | 6.64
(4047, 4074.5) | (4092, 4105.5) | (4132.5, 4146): 4.1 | 6.58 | 6.48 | 6.53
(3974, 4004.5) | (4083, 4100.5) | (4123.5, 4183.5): 3.0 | 6.29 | 6.45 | 6.39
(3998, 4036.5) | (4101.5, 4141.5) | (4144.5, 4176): 5.6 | 6.95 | 6.59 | 6.69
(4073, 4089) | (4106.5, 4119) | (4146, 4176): 1.9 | 5.94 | 6.54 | 6.18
